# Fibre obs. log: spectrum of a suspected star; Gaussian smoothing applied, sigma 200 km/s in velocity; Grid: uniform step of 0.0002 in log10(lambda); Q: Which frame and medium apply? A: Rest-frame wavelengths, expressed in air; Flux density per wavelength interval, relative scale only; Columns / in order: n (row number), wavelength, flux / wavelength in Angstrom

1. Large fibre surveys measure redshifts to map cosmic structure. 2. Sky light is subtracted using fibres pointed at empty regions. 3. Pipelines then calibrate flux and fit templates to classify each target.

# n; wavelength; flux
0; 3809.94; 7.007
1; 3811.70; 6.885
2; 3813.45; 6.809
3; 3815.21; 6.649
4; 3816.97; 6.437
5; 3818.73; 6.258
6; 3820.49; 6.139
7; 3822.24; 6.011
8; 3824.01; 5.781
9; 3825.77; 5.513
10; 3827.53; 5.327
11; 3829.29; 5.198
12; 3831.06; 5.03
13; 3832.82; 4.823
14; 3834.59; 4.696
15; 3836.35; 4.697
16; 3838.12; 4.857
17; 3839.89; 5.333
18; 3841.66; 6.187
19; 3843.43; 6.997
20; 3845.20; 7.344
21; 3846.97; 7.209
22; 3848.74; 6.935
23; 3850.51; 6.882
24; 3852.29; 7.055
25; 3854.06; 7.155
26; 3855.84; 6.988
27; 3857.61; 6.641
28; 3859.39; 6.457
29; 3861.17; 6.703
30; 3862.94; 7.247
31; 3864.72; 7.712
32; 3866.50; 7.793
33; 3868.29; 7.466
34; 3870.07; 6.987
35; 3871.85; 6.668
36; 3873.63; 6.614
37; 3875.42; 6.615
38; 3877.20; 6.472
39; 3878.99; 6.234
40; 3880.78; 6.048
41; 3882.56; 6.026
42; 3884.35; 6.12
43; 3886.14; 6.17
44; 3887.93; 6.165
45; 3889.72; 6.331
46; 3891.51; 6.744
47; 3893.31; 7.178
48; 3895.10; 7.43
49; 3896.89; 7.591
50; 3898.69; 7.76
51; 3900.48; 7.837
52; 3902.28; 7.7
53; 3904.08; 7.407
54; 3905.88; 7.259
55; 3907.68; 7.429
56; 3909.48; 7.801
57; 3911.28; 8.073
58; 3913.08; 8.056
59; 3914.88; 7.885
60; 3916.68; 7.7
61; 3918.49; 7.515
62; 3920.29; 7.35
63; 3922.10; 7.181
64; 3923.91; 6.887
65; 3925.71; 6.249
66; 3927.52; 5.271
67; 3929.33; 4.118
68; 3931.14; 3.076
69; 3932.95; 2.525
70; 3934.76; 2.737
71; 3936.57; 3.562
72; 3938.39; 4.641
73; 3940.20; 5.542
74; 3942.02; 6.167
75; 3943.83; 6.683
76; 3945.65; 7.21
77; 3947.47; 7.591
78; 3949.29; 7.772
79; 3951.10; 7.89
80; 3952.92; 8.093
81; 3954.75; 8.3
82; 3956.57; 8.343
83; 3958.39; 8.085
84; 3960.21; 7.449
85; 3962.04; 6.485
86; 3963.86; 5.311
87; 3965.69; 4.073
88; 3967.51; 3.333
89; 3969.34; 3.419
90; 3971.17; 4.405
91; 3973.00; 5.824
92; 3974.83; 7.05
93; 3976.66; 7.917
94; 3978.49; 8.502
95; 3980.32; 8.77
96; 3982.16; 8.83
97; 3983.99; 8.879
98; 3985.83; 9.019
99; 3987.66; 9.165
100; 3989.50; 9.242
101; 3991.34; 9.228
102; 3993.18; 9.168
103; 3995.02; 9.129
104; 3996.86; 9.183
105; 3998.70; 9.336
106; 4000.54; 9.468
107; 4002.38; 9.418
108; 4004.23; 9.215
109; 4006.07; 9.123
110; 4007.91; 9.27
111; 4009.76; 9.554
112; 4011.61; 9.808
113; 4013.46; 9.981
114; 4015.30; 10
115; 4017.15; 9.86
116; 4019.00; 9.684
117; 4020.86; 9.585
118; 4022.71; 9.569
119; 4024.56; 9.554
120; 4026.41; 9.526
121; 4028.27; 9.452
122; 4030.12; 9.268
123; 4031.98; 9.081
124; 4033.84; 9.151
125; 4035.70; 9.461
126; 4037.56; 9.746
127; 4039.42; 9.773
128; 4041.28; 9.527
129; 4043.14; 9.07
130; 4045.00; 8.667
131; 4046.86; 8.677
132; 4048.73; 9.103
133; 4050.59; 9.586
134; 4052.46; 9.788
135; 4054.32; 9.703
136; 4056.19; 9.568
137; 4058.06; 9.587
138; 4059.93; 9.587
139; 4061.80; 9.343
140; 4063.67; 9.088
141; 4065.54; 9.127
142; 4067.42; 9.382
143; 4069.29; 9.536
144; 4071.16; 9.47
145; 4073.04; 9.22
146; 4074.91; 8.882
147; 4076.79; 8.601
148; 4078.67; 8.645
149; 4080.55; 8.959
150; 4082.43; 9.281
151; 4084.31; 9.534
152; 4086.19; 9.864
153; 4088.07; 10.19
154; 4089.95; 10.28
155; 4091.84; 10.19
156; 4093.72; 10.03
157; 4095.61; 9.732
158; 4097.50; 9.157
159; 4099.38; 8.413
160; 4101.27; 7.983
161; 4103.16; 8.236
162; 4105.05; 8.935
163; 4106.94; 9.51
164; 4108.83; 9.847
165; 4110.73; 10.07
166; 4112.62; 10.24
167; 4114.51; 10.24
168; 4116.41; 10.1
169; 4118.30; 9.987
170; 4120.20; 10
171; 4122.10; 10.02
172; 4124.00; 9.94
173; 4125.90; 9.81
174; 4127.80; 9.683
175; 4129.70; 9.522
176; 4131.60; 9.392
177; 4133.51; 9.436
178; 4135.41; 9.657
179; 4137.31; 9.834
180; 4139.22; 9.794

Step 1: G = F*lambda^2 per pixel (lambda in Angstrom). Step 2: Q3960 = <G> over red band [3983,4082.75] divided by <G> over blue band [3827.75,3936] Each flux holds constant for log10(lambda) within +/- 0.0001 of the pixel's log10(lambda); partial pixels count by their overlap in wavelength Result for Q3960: 1.6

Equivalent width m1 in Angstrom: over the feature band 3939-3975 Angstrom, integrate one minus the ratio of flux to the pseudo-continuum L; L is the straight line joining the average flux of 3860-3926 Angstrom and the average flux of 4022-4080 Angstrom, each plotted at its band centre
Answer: 7.0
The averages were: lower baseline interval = 7.1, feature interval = 6.42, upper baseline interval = 9.31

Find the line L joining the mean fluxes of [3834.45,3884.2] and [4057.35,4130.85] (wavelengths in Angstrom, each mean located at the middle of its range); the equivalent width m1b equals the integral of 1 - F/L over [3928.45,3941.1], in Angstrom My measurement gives 6.4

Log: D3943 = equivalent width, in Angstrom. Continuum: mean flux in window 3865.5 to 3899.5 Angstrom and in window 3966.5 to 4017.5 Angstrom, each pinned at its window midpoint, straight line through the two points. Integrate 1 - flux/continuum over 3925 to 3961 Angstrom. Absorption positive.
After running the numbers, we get 7.7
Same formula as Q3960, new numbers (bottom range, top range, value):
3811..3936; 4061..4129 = 1.64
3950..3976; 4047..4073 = 1.57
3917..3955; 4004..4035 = 1.65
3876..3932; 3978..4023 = 1.44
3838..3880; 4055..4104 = 1.53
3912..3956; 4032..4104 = 1.59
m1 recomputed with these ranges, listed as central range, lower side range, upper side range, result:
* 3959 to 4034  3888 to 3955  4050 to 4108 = -4.0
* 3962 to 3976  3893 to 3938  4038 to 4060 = 5.0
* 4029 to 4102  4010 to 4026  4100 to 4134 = 2.5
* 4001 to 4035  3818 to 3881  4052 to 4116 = -3.8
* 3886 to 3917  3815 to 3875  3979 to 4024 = 0.2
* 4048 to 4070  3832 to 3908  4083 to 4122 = -0.9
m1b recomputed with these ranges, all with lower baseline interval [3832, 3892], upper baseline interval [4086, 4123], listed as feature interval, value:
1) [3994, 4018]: -3.2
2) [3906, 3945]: 6.6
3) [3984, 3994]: -1.2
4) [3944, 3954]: 0.0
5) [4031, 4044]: -0.9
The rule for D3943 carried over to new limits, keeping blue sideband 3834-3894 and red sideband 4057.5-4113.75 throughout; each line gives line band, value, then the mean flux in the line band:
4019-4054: -2.6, 9.38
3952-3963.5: 0.1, 7.67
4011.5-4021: -1.5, 9.84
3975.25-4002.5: -2.8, 8.97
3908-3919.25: -1.0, 7.82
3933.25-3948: 4.3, 5.34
